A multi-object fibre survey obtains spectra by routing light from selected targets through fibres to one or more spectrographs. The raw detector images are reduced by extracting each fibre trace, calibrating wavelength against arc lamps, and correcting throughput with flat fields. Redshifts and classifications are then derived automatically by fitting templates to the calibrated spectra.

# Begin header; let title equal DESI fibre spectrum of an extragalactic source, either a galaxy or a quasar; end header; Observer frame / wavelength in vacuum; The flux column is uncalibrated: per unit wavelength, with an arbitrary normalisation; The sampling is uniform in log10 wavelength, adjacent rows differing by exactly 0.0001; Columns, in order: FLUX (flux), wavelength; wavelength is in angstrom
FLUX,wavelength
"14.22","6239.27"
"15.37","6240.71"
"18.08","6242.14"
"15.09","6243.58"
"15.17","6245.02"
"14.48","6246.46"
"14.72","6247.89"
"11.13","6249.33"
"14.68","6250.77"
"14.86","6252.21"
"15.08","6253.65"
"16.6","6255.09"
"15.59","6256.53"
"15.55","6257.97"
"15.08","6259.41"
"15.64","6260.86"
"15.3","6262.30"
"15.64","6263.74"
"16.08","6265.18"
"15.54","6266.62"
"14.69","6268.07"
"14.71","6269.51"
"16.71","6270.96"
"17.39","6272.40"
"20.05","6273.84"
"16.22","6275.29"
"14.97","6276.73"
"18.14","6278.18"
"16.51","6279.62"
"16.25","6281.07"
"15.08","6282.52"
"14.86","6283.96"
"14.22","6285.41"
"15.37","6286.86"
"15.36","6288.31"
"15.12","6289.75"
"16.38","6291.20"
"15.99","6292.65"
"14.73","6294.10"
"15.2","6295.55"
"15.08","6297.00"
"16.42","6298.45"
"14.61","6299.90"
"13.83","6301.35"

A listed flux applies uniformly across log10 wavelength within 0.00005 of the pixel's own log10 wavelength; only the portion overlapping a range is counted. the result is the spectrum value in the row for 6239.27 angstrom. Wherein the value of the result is 14.22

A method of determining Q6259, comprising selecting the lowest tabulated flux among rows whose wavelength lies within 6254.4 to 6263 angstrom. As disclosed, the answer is 15.08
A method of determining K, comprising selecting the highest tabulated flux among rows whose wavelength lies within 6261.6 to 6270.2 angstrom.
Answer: 16.08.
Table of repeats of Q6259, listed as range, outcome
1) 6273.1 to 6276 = 16.22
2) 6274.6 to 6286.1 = 14.22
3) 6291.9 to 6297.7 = 14.73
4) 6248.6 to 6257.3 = 11.13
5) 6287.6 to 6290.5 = 15.12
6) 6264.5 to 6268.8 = 14.69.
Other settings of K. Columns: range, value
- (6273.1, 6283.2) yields 20.05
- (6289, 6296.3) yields 16.38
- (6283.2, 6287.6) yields 15.37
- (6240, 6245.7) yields 18.08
